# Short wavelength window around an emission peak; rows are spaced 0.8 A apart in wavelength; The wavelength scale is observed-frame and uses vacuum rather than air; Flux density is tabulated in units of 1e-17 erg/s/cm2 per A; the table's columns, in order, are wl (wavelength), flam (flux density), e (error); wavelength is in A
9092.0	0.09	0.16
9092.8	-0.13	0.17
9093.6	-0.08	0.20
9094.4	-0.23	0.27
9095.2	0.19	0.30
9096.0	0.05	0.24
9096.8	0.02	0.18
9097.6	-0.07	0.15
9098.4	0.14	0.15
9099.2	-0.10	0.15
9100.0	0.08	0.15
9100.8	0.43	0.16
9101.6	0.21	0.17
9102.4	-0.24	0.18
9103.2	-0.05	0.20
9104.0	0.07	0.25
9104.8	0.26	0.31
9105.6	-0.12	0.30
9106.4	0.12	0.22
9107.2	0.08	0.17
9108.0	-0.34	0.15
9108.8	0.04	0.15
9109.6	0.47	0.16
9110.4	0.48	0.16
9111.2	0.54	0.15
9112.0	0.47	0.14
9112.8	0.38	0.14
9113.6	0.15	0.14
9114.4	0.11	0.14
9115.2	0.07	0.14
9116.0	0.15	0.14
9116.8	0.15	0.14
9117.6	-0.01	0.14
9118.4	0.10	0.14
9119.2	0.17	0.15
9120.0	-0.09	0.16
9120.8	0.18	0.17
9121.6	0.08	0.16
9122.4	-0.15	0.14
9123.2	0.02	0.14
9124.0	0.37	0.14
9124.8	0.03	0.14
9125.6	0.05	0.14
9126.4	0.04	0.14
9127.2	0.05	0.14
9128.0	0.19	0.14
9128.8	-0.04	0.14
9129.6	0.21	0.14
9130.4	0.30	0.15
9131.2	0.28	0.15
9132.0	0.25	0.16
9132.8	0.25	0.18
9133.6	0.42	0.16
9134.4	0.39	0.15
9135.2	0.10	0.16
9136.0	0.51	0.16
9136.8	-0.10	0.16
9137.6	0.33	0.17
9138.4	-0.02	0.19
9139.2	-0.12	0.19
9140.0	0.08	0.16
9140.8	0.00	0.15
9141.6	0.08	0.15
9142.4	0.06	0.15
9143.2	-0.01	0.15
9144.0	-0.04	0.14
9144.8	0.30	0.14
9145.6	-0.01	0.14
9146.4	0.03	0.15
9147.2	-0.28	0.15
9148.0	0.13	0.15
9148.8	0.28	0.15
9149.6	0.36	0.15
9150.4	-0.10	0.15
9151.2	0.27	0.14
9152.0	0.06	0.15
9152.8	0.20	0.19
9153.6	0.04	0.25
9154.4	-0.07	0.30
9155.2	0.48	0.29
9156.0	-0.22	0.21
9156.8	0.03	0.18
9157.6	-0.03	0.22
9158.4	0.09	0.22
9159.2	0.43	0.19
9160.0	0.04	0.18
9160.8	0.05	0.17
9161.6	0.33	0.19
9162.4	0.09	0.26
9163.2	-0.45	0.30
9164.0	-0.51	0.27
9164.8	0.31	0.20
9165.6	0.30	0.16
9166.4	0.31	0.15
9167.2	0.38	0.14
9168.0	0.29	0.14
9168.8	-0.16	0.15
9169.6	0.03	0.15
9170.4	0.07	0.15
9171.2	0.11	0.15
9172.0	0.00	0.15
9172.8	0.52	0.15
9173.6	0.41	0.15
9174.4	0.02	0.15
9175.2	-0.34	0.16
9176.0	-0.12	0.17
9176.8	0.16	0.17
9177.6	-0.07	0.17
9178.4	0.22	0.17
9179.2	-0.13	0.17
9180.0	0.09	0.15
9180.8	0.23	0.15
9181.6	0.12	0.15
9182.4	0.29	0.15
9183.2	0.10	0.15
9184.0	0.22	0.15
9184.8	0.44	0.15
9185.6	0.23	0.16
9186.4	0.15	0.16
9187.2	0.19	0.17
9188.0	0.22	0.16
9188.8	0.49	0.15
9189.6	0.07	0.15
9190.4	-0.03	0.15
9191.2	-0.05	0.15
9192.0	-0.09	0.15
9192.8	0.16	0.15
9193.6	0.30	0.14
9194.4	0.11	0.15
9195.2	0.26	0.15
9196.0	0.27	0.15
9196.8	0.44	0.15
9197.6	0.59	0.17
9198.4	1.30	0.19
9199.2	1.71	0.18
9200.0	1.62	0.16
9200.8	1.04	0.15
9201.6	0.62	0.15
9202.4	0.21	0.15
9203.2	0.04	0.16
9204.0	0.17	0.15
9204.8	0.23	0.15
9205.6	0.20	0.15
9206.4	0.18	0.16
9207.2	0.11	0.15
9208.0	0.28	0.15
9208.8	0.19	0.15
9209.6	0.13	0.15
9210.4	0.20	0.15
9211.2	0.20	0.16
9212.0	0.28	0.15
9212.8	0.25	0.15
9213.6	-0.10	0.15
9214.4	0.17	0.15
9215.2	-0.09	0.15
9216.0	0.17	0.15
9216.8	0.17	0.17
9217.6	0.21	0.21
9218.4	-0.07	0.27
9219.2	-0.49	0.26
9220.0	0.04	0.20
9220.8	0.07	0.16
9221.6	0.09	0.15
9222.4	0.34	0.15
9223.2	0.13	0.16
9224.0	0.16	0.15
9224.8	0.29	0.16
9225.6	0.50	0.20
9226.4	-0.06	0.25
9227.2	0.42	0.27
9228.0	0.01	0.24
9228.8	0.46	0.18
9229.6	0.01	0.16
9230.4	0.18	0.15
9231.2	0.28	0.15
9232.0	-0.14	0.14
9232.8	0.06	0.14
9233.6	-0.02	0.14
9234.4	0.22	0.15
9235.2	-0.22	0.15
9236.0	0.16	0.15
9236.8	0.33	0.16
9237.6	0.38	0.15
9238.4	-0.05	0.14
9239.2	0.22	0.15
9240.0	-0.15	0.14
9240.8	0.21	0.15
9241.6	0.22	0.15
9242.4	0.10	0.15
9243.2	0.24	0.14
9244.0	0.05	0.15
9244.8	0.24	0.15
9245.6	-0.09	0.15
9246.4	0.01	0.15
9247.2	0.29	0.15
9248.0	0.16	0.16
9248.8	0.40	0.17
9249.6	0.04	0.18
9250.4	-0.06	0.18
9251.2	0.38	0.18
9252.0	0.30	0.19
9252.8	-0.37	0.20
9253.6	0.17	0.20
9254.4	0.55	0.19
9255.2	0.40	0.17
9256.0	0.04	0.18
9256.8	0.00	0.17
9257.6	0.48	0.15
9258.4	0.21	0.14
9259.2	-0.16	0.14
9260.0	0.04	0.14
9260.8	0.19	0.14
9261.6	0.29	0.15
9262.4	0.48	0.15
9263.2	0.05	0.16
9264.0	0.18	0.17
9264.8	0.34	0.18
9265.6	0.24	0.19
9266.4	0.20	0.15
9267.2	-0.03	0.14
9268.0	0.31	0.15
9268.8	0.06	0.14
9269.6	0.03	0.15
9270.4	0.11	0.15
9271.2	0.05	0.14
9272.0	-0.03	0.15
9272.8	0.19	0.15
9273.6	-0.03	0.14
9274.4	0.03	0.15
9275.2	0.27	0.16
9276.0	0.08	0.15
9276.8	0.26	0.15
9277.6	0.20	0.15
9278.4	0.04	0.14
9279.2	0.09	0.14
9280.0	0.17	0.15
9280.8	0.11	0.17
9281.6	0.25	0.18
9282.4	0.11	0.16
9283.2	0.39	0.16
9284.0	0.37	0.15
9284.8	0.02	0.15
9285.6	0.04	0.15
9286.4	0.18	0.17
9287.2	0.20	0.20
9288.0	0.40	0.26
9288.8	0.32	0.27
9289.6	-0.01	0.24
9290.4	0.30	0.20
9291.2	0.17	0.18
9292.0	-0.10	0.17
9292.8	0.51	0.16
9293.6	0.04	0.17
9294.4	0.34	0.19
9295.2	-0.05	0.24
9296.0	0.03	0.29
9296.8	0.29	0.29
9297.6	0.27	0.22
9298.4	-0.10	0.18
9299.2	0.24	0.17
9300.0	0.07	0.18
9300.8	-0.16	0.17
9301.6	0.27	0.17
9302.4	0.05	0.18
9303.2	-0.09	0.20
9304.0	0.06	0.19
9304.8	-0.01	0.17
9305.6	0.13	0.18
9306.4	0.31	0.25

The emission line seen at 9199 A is [O III] 5007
